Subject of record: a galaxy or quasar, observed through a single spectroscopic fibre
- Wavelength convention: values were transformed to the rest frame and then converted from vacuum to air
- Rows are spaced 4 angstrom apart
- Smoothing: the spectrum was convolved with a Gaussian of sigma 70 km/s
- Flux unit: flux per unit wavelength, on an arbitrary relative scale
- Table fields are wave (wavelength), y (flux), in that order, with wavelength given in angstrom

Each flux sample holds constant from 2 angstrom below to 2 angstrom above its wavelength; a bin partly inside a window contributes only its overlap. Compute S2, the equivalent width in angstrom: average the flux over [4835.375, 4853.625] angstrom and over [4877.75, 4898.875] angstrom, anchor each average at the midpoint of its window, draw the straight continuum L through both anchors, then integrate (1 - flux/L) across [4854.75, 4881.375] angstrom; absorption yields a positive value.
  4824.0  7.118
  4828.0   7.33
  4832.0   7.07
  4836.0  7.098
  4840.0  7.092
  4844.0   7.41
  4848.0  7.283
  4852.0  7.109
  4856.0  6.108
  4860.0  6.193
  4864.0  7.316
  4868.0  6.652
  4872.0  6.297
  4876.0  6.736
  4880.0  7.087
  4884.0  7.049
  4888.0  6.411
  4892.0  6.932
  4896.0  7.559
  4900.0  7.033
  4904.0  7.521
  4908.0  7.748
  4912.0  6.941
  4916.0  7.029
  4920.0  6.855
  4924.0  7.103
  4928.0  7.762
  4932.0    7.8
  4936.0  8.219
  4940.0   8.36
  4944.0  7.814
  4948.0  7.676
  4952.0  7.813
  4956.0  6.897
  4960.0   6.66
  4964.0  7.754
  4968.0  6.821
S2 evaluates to 1.75 angstrom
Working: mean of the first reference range 7.21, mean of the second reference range 7.01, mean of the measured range 6.63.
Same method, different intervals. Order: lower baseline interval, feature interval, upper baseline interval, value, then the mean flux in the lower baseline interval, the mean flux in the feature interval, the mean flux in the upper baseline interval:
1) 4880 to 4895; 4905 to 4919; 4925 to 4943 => 0.4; 6.89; 7.23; 7.97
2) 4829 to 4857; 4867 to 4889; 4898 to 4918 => 1.4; 7.07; 6.72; 7.25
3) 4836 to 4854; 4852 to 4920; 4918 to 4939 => 4.4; 7.21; 6.92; 7.59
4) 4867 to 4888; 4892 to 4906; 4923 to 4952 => -0.3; 6.74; 7.31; 7.84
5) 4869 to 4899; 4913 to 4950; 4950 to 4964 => -2.7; 6.87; 7.61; 7.21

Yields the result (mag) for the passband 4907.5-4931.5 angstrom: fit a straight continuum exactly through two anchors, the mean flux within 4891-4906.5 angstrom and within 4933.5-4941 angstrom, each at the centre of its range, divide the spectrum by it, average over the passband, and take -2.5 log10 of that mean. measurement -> 0.08 mag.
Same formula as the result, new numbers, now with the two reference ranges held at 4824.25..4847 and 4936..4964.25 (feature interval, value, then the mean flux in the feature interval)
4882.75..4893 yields 0.095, 6.77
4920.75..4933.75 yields 0.006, 7.48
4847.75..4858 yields 0.078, 6.76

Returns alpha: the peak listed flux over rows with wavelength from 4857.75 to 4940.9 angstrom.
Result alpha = 8.36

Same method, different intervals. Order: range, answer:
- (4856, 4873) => 7.316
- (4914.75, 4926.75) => 7.103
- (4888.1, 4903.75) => 7.559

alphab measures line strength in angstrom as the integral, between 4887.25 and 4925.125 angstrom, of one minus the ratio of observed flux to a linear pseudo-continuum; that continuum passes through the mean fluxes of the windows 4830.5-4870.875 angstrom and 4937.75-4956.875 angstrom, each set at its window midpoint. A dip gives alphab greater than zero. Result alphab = 1.37 angstrom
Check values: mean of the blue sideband 6.92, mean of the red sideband 7.77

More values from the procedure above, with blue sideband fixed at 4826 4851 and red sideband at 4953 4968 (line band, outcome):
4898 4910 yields -0.46 angstrom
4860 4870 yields 0.51 angstrom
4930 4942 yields -1.67 angstrom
